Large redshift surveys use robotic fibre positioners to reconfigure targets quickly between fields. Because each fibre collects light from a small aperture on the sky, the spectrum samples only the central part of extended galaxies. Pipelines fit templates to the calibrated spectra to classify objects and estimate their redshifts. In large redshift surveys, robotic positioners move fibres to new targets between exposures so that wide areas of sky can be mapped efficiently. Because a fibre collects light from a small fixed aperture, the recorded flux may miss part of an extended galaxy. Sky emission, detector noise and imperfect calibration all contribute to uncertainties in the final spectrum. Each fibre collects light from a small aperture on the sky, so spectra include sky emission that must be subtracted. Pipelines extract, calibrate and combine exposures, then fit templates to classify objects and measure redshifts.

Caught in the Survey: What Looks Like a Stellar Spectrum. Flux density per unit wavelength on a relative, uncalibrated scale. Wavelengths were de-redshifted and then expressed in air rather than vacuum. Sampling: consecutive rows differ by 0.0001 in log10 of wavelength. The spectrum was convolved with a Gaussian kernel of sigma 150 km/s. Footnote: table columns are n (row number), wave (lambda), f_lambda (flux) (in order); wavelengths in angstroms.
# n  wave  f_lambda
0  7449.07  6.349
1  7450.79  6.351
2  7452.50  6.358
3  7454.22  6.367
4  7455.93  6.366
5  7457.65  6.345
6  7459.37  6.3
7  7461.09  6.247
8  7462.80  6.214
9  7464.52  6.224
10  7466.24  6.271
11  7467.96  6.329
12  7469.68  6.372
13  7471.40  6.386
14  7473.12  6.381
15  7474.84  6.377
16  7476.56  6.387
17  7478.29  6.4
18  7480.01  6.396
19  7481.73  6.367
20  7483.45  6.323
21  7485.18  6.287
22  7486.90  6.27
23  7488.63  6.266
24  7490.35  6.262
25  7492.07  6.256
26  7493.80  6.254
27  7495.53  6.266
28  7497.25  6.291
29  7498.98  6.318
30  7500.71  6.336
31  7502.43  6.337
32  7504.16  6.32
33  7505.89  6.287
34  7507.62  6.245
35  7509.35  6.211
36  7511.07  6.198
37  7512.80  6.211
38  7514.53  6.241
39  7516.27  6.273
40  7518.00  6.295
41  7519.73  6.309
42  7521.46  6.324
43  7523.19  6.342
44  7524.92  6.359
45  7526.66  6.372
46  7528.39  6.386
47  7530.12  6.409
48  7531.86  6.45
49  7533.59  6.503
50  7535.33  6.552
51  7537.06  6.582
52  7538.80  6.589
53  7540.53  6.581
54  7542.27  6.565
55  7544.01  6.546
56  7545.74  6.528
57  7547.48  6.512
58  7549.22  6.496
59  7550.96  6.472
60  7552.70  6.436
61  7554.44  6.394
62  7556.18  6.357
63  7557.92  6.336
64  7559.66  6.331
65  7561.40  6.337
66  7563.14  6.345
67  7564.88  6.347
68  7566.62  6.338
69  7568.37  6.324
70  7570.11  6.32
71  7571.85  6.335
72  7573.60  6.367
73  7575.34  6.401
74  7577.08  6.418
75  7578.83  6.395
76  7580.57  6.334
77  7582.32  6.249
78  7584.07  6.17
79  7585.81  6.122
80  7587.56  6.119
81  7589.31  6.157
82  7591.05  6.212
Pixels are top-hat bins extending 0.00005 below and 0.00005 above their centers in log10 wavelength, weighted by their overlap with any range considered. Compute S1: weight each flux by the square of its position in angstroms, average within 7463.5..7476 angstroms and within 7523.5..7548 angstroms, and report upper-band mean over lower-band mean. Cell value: 1.0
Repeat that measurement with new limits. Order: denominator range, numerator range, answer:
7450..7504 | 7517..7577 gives 1.03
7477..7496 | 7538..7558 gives 1.05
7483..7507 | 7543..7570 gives 1.04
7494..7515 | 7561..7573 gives 1.03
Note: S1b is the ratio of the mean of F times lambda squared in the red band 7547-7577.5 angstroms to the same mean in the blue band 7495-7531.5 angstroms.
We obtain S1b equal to 1.03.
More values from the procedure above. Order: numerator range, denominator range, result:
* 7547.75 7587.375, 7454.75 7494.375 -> 1.03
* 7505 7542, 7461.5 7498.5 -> 1.02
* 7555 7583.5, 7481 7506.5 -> 1.03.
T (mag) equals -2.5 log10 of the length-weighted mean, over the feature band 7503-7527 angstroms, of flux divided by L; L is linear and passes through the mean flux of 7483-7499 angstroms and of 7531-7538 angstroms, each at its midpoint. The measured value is 0.02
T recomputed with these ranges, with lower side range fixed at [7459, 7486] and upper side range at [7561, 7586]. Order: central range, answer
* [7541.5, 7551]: -0.03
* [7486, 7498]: 0.01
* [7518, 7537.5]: -0.01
